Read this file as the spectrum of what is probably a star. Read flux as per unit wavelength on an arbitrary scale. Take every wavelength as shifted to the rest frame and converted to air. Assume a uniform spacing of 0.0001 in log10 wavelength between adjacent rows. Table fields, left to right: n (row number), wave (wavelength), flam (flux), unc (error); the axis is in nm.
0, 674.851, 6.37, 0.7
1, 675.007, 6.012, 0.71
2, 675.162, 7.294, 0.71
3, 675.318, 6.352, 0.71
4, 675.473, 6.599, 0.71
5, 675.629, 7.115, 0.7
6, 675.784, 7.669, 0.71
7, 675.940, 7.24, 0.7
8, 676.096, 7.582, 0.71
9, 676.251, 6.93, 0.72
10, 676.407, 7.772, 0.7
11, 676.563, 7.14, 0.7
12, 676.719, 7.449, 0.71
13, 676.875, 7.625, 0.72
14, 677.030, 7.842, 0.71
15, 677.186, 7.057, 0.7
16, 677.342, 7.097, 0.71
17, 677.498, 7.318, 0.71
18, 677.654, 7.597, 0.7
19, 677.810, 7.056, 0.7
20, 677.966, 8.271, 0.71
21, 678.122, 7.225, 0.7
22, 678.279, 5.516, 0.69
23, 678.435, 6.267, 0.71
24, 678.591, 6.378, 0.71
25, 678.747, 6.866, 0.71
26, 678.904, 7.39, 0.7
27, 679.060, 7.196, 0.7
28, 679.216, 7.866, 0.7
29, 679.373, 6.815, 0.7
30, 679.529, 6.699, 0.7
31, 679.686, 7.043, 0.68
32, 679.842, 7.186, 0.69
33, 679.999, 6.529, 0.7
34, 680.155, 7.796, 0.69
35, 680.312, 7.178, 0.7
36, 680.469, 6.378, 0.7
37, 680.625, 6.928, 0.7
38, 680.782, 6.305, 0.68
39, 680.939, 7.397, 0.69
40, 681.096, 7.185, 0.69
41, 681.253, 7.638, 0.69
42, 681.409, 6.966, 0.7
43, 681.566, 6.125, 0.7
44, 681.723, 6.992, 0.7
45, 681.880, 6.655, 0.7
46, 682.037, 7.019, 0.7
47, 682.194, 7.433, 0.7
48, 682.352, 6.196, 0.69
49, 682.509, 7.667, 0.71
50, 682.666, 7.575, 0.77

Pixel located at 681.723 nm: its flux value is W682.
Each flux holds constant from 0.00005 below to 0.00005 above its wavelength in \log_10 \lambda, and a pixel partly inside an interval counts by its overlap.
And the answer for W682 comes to 6.992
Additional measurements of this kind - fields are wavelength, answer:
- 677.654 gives 7.597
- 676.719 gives 7.449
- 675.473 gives 6.599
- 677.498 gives 7.318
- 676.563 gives 7.14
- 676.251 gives 6.93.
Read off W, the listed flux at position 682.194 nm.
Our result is 7.433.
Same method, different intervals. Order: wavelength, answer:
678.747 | 6.866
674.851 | 6.37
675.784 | 7.669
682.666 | 7.575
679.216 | 7.866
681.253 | 7.638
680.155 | 7.796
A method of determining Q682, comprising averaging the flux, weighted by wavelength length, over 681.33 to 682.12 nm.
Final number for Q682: 6.76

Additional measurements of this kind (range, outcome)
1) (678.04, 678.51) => 6.35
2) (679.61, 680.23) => 7.14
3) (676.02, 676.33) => 7.27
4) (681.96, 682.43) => 6.87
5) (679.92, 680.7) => 6.96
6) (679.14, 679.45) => 7.32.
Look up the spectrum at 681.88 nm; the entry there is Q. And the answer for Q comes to 6.655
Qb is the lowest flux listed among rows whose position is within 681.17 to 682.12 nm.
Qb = 6.125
